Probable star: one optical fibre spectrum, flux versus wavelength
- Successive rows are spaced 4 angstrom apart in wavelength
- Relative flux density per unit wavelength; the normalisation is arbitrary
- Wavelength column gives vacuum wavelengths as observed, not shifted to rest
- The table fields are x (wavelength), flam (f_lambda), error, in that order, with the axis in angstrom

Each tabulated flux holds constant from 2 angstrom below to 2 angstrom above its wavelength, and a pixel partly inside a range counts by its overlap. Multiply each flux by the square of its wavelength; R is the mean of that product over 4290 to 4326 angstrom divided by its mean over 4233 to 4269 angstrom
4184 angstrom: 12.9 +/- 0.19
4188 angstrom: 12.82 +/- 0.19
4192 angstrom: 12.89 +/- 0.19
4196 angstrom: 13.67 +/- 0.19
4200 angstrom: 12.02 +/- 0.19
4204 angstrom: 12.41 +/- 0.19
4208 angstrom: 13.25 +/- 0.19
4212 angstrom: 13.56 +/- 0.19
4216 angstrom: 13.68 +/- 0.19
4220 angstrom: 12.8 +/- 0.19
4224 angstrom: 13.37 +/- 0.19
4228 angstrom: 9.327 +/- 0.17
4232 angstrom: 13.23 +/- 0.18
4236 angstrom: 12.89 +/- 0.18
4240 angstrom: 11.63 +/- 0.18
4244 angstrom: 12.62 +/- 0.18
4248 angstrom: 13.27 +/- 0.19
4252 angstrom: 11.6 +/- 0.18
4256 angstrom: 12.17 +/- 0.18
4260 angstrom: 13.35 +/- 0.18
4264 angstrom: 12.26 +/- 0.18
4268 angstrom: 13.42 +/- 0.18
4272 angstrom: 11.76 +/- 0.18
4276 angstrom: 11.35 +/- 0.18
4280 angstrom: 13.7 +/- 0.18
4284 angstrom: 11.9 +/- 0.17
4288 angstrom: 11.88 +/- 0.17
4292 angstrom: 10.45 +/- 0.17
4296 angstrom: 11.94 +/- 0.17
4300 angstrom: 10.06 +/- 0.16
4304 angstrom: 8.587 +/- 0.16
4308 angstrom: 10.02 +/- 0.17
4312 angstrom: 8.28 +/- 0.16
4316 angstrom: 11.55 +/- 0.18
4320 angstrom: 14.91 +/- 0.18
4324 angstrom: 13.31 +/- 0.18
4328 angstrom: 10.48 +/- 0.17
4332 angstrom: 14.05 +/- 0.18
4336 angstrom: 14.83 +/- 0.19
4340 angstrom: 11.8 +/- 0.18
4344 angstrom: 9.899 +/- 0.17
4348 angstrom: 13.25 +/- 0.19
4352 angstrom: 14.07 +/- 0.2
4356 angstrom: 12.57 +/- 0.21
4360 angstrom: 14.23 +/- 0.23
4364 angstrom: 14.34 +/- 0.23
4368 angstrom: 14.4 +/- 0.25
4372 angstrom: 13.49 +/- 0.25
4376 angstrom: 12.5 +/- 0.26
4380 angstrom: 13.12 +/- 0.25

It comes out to 0.9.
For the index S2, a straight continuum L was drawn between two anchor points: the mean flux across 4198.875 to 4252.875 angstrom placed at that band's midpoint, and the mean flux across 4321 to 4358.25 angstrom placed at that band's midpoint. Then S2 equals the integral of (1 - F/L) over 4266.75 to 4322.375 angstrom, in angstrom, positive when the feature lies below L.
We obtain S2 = 5.6 angstrom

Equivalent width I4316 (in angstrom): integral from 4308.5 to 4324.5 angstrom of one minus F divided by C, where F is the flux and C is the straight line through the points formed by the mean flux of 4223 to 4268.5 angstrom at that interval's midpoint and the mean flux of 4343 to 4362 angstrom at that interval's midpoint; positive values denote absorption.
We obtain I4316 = 1.3 angstrom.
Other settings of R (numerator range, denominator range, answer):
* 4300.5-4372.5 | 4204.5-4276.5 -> 1.03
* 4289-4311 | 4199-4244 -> 0.84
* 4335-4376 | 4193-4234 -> 1.11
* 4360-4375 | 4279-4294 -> 1.22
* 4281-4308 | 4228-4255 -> 0.90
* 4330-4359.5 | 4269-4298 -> 1.12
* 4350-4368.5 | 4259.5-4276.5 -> 1.16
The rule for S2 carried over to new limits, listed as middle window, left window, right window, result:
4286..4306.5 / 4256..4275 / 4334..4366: 3.5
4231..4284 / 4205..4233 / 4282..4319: -3.6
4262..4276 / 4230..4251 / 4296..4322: -0.6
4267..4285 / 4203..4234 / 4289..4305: -2.2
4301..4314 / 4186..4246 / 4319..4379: 4.0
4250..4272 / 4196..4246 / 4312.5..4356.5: 0.2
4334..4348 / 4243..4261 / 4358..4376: 1.3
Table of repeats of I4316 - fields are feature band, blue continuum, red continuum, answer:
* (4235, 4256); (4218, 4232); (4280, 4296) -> -0.72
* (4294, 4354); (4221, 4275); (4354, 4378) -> 6.22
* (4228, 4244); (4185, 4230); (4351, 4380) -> 0.86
